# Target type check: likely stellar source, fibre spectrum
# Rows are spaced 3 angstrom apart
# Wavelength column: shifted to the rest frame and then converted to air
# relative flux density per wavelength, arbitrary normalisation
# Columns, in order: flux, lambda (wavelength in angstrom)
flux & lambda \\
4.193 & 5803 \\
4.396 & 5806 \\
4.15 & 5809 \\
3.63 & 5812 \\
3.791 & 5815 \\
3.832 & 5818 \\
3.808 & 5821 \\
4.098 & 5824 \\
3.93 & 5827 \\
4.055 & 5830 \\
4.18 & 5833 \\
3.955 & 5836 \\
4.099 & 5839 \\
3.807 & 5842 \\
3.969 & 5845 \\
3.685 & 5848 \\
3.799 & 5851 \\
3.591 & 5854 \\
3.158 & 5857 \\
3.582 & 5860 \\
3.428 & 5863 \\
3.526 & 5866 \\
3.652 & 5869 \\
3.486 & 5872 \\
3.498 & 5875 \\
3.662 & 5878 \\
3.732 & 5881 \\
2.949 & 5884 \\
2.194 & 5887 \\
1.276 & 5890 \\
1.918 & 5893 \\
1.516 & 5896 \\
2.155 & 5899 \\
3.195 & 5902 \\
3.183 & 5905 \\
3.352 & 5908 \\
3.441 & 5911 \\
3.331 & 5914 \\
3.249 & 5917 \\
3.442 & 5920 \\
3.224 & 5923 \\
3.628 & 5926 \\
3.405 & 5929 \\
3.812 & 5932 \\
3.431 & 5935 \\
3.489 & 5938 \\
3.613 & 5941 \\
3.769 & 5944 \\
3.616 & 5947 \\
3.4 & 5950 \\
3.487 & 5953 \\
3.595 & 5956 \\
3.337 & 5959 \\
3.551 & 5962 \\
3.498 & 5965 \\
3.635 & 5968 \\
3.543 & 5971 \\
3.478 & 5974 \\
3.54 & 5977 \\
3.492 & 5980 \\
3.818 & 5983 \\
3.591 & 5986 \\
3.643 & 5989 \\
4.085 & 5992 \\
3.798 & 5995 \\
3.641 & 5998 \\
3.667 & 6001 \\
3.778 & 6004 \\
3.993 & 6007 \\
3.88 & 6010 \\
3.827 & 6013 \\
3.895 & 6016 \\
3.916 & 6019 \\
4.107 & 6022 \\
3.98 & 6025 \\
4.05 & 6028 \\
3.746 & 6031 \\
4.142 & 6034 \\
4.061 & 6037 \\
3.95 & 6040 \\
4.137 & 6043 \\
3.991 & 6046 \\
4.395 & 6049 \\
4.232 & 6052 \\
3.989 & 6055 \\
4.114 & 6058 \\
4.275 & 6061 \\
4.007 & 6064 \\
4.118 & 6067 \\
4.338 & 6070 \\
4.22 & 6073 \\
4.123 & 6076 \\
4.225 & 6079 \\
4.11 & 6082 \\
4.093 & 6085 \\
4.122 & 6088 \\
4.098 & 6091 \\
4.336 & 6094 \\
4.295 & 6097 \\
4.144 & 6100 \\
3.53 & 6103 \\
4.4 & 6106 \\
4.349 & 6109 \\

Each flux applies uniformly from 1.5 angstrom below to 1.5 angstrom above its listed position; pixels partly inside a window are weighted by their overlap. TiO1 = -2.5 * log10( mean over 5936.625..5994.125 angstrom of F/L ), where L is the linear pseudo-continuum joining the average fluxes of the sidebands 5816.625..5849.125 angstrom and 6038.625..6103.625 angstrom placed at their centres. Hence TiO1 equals 0.13 mag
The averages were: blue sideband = 3.95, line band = 3.59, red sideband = 4.14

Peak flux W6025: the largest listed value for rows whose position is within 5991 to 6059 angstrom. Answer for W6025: 4.395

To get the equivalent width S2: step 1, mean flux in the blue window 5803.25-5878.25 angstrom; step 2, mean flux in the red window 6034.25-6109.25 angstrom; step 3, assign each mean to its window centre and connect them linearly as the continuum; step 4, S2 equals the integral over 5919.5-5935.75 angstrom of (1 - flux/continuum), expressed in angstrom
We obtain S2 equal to 1.8 angstrom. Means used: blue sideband 3.8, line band 3.5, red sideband 4.14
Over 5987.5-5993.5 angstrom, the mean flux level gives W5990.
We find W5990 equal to 3.86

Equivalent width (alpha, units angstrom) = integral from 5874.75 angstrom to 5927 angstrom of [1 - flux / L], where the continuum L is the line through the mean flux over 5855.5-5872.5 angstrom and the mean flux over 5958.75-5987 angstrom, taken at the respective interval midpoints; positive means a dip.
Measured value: 8.6 angstrom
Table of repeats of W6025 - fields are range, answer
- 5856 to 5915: 3.732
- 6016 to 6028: 4.107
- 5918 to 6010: 4.085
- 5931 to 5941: 3.812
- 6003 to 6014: 3.993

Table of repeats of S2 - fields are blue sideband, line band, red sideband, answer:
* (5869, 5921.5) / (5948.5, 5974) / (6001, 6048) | -0.3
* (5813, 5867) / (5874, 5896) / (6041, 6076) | 6.9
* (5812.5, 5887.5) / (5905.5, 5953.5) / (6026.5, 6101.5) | 4.7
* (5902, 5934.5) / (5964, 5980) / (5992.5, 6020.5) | 0.5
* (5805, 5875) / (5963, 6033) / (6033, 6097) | 4.8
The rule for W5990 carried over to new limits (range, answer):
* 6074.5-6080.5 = 4.17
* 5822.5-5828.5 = 4.01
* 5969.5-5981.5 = 3.51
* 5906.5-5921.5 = 3.36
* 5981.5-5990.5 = 3.68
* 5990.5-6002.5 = 3.8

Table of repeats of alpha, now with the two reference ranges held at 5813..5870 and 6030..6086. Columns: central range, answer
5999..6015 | 0.9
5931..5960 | 2.9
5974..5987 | 1.3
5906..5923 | 2.4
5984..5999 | 1.0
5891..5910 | 6.5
